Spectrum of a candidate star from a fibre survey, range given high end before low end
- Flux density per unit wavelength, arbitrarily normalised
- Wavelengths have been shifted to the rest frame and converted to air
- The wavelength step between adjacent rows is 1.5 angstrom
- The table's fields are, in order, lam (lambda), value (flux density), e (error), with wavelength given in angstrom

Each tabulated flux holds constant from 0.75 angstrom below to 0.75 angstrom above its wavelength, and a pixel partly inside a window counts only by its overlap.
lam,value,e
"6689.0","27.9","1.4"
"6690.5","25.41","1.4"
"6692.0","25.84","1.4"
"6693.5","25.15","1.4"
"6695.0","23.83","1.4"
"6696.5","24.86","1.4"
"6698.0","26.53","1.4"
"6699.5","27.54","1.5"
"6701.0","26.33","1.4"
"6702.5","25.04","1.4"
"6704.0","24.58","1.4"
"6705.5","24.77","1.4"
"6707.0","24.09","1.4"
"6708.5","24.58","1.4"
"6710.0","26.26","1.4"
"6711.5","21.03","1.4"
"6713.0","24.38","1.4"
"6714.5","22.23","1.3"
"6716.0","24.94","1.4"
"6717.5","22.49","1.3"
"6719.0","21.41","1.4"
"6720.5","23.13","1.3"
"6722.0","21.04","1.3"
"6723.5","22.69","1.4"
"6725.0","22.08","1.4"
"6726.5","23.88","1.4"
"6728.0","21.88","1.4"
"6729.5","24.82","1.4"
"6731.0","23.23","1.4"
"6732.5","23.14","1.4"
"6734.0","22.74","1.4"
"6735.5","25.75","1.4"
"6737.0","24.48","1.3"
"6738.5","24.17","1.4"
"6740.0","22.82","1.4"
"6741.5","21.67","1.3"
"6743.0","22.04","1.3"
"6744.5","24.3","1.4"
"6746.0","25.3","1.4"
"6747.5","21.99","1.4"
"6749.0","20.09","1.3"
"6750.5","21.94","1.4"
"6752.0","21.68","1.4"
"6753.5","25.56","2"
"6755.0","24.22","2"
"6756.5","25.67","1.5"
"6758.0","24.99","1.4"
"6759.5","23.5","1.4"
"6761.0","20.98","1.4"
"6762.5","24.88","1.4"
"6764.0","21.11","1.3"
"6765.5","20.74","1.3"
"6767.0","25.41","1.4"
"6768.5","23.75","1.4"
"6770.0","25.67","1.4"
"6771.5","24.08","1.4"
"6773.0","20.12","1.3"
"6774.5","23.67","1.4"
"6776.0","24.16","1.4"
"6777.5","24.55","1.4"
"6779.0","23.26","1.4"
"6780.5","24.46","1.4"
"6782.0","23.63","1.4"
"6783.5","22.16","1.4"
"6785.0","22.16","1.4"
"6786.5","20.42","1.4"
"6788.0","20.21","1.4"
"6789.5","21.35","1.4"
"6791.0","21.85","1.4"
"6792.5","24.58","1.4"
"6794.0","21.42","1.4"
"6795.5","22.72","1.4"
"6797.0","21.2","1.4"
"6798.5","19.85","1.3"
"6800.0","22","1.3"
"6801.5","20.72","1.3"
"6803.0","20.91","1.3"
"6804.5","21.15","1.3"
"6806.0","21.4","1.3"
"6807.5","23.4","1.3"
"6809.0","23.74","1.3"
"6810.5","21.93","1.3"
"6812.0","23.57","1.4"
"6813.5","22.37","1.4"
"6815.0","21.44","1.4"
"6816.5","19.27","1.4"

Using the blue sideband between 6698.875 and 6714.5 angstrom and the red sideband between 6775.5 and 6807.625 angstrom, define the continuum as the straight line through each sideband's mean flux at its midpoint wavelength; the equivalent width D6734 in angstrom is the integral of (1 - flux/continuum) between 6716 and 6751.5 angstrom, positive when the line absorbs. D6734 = 1.39 angstrom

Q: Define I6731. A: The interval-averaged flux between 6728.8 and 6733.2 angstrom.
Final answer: 23.7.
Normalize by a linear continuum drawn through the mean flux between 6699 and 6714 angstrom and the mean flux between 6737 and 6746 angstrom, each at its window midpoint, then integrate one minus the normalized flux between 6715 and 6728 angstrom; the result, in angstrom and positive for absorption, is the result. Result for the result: 0.8 angstrom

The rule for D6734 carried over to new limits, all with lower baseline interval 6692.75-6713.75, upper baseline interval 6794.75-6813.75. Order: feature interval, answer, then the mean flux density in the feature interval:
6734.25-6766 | 0.38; 23.2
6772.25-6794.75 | 0.00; 22.5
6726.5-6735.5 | 0.25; 23.4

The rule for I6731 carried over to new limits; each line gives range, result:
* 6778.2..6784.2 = 23.4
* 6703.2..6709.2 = 24.5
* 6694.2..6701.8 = 25.8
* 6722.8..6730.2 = 23.1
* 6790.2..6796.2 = 22.6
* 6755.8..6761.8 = 23.8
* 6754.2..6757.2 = 24.9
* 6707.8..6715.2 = 23.7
